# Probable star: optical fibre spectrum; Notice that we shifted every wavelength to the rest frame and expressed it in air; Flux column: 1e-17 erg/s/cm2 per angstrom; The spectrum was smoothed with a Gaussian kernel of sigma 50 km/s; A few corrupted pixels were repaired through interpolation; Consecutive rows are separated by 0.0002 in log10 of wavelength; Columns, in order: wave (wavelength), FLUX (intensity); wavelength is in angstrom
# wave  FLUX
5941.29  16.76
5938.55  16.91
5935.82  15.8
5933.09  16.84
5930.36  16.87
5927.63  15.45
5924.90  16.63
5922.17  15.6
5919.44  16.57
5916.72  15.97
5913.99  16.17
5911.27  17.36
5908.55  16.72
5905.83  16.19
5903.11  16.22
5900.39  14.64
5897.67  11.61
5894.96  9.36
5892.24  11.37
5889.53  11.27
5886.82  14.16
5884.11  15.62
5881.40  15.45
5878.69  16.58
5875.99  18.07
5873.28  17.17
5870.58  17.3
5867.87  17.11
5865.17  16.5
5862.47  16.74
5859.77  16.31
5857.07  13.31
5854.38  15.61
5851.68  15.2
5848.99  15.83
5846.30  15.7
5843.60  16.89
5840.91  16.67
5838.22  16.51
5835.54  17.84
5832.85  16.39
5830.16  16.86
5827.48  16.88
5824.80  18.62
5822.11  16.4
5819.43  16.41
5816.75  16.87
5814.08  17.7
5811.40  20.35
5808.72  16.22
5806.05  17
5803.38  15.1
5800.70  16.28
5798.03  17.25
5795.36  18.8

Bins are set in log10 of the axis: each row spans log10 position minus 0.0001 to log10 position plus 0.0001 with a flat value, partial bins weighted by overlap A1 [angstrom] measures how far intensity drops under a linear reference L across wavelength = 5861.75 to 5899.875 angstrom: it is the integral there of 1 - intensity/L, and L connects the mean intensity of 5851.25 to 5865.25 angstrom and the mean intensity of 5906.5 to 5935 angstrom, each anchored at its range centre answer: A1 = 2.4 angstrom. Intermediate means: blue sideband 15.6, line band 14.8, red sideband 16.4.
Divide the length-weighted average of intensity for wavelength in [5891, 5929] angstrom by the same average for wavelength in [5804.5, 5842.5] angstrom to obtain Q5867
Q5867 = 0.9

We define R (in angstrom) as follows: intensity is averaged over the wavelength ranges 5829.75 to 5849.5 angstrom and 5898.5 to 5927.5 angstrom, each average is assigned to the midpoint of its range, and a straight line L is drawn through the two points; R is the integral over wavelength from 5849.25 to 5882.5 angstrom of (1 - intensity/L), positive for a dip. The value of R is 0.3 angstrom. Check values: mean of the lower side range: 16.6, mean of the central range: 16.3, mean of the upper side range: 16.1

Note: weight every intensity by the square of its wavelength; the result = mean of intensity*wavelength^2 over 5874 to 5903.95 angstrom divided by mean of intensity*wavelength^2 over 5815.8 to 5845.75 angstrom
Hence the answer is 0.8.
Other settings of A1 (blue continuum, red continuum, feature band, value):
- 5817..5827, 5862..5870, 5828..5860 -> 1.6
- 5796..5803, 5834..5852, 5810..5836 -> -1.3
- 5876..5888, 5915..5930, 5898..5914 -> 0.0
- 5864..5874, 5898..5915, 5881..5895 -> 2.9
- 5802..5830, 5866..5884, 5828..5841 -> 0.1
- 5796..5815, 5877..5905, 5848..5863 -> -0.3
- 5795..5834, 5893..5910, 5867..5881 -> -2.0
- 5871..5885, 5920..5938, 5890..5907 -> 3.5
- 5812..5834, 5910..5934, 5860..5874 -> -0.1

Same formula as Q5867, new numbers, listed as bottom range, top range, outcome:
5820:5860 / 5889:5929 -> 0.91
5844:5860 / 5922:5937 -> 1.06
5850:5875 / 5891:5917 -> 0.90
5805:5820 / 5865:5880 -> 0.98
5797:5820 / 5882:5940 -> 0.89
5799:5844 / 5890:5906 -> 0.76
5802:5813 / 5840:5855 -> 0.93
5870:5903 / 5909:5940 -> 1.14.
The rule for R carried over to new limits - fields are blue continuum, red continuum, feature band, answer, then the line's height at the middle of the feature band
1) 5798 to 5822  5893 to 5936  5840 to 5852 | 0.2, 16.4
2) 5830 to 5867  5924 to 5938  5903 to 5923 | -0.1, 16.3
